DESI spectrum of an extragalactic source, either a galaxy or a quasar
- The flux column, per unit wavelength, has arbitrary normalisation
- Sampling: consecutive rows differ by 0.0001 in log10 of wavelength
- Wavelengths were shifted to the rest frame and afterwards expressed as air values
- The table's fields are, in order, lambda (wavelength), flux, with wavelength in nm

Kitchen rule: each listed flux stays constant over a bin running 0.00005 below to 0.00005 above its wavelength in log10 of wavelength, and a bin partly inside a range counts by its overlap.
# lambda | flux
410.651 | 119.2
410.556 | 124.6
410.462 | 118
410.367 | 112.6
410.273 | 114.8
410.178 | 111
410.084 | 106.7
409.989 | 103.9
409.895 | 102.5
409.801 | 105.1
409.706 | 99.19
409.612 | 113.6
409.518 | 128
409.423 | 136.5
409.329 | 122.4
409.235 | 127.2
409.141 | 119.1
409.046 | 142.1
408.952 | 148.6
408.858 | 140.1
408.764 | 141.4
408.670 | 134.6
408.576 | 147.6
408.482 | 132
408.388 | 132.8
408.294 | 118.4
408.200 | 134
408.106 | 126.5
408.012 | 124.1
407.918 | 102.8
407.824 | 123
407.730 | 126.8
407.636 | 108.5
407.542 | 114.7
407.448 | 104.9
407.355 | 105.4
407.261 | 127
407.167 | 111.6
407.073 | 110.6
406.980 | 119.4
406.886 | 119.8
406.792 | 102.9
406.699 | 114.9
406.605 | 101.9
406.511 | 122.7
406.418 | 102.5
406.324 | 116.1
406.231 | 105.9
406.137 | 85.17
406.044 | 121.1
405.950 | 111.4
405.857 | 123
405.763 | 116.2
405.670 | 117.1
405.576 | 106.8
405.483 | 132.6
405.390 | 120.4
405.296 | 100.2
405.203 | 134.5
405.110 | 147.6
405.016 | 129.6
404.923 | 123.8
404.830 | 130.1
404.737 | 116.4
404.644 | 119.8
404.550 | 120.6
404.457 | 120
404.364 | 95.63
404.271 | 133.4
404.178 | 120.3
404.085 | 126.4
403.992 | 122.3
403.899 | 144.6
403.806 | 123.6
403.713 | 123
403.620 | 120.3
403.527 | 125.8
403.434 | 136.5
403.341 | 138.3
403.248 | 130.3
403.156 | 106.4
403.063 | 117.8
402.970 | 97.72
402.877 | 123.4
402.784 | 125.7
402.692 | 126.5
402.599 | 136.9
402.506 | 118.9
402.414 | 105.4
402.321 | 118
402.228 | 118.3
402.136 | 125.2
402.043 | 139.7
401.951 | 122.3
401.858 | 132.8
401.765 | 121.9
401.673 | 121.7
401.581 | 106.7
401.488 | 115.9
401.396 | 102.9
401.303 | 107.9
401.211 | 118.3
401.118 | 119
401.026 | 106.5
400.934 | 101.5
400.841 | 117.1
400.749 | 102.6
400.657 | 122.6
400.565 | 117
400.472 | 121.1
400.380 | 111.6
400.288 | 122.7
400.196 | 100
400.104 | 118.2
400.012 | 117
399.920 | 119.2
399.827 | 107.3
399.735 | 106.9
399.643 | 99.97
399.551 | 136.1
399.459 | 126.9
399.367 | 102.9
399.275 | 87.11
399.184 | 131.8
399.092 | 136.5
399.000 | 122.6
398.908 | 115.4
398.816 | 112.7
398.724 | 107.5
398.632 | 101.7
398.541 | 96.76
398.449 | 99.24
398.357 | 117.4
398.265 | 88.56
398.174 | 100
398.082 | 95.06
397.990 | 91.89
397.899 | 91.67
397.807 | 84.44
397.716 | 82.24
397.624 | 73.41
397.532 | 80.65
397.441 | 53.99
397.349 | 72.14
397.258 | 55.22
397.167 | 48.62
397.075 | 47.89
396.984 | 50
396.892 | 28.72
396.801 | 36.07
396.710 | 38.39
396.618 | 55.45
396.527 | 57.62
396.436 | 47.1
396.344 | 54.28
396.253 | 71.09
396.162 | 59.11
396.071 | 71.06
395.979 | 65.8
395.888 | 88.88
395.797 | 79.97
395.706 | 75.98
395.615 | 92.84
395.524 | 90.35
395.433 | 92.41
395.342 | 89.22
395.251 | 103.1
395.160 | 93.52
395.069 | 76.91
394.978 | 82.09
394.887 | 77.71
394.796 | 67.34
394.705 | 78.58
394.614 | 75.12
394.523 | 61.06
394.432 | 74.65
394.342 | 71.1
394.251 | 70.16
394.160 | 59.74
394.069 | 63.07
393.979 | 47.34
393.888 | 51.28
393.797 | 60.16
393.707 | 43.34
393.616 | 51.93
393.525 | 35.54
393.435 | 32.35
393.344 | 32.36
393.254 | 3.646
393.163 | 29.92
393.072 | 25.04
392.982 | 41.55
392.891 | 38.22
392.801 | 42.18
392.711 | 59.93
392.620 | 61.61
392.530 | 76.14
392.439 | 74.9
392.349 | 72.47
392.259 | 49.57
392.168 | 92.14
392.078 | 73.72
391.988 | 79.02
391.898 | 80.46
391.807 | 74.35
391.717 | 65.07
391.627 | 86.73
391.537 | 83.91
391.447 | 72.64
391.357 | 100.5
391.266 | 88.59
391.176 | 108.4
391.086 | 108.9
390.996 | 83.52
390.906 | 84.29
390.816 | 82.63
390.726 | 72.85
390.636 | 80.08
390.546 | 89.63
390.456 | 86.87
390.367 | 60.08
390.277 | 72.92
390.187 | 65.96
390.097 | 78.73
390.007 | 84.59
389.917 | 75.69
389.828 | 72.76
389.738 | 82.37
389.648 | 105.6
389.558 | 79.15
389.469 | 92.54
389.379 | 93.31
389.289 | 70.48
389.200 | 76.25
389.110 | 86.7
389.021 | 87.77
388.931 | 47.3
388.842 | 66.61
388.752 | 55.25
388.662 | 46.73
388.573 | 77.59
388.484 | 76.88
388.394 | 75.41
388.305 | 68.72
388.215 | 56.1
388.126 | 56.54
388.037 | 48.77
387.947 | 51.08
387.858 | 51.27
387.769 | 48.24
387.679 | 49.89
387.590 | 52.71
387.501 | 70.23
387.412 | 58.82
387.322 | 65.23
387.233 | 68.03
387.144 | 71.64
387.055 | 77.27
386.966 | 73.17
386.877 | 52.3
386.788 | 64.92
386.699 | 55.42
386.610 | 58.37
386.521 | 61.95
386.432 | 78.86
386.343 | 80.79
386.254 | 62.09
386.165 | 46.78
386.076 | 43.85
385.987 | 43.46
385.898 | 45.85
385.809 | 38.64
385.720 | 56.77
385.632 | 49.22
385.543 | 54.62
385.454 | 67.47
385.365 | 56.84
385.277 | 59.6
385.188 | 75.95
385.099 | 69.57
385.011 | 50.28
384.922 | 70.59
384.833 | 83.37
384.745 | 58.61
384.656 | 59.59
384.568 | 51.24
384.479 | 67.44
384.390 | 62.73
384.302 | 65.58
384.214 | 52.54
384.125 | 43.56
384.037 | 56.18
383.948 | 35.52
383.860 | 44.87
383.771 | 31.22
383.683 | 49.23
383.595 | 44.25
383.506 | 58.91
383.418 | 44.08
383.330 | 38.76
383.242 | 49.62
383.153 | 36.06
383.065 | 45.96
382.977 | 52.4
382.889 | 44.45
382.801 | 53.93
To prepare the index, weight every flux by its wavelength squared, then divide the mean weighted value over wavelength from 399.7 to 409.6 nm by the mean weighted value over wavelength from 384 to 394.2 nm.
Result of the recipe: 2.0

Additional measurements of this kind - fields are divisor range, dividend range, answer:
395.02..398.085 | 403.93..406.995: 1.76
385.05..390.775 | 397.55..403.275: 1.79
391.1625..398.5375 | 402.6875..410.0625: 1.88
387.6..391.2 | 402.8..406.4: 1.77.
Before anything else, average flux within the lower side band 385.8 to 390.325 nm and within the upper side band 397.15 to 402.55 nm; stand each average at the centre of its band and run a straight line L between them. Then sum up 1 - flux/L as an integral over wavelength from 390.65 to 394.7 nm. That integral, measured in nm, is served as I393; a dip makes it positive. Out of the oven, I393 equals 0.82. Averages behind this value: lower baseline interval 66.3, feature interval 64.8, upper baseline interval 107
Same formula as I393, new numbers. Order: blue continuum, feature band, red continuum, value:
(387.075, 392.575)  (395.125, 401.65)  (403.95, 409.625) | 0.39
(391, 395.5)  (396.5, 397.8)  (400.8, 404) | 0.49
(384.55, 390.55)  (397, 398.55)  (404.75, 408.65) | 0.23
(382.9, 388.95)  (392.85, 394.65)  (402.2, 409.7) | 0.75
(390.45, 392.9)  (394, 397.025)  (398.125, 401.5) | 0.77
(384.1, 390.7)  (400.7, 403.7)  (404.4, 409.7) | -0.33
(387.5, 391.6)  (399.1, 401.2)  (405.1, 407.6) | -0.30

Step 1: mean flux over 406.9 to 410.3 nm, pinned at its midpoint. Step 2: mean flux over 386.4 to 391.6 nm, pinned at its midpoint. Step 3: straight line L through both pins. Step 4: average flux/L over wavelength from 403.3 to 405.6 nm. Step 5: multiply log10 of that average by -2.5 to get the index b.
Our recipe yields -0.13 mag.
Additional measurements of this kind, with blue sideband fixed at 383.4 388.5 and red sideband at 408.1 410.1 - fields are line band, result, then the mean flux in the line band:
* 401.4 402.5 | -0.15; 120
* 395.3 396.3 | 0.09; 79.7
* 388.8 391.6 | -0.16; 82.1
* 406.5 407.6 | 0.07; 113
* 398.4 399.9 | -0.16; 112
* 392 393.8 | 0.48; 50.1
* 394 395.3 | 0.12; 74.8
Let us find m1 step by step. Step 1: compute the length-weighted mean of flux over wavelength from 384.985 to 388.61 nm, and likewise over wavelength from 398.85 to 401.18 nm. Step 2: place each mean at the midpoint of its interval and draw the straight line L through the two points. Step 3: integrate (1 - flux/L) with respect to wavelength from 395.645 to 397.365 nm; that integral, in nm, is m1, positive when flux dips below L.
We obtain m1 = 0.72 nm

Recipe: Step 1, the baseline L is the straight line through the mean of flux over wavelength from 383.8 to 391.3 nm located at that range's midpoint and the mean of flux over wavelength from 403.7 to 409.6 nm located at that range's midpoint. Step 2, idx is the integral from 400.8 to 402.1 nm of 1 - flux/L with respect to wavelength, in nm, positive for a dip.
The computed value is -0.12 nm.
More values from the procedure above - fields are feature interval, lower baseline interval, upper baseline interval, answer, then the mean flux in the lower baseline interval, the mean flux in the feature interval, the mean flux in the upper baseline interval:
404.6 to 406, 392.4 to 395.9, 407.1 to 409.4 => -0.12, 63.1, 122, 126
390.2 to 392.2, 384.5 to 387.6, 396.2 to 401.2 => -0.23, 61.1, 82.8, 93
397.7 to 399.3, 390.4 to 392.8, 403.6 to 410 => -0.10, 79.5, 104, 120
